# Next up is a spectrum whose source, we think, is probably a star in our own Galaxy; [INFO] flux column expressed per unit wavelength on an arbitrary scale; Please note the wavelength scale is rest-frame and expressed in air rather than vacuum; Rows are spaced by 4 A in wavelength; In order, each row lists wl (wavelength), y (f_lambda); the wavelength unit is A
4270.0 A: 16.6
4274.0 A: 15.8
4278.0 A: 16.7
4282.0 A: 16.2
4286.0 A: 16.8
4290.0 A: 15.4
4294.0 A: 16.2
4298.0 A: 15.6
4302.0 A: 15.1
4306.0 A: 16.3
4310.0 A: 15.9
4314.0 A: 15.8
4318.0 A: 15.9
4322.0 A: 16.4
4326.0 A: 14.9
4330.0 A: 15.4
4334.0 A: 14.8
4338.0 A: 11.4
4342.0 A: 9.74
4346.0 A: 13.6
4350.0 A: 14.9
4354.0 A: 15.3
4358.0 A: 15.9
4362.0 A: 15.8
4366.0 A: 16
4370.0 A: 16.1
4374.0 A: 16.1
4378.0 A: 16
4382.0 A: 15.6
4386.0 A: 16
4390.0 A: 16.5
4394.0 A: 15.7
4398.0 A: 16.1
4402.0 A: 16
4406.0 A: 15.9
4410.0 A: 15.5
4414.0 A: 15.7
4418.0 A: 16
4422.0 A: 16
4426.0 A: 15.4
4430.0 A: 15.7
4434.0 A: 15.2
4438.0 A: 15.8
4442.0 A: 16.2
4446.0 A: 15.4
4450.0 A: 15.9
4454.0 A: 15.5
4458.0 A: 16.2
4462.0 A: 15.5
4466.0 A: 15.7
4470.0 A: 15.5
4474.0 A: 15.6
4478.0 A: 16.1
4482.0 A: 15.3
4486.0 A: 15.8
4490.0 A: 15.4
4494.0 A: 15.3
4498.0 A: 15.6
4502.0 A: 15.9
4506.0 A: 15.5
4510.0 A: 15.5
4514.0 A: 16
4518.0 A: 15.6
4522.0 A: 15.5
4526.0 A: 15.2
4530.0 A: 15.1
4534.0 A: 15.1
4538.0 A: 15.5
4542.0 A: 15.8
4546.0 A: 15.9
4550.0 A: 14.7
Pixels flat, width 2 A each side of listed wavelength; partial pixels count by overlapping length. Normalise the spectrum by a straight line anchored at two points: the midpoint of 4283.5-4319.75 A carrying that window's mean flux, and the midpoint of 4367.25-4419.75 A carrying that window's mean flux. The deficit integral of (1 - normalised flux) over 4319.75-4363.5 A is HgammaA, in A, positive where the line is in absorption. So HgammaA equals 4.25 A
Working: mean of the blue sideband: 15.9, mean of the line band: 14.4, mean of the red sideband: 15.9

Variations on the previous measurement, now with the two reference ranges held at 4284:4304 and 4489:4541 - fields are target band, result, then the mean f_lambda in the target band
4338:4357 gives 2.9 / 13.3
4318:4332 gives 0.1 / 15.6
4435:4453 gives -0.2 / 15.8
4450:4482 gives -0.3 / 15.7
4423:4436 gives 0.1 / 15.5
